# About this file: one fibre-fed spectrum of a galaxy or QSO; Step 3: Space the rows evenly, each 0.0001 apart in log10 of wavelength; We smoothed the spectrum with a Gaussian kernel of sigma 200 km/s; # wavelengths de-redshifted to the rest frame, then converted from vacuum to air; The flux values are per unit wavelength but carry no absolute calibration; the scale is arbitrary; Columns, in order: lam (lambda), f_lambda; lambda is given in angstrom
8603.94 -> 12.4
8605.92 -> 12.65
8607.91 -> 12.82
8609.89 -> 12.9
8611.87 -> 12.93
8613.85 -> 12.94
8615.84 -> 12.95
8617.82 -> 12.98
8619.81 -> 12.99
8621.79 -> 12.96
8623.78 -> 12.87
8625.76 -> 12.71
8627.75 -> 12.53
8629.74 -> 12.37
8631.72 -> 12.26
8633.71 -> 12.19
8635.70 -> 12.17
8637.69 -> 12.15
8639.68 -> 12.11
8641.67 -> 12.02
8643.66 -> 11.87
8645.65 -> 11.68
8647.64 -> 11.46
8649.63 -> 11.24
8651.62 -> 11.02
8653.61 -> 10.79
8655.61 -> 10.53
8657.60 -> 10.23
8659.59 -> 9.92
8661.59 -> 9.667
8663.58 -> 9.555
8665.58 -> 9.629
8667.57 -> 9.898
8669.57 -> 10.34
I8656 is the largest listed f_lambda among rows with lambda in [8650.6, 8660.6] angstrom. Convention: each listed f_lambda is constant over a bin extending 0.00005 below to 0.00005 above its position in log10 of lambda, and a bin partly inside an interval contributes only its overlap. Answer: 11.02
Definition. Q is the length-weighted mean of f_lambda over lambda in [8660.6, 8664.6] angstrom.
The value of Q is 9.61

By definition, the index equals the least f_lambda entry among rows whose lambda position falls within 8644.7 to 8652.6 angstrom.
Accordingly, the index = 11.02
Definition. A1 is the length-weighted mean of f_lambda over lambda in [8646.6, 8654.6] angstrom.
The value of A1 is 11.1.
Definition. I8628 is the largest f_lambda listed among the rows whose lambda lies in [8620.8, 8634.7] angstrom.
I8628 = 12.96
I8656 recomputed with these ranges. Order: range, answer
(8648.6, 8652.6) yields 11.24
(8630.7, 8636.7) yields 12.26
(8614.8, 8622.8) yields 12.99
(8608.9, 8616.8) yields 12.95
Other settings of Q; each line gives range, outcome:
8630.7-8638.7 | 12.2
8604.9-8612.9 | 12.8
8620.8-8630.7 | 12.7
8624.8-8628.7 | 12.6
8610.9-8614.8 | 12.9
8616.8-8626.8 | 12.9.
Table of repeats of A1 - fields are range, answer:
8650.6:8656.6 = 10.8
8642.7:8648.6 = 11.7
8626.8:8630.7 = 12.4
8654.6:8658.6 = 10.4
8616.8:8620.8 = 13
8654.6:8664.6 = 9.97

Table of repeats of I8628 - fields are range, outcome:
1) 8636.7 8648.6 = 12.15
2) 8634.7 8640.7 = 12.17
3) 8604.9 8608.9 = 12.82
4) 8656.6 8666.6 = 10.23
